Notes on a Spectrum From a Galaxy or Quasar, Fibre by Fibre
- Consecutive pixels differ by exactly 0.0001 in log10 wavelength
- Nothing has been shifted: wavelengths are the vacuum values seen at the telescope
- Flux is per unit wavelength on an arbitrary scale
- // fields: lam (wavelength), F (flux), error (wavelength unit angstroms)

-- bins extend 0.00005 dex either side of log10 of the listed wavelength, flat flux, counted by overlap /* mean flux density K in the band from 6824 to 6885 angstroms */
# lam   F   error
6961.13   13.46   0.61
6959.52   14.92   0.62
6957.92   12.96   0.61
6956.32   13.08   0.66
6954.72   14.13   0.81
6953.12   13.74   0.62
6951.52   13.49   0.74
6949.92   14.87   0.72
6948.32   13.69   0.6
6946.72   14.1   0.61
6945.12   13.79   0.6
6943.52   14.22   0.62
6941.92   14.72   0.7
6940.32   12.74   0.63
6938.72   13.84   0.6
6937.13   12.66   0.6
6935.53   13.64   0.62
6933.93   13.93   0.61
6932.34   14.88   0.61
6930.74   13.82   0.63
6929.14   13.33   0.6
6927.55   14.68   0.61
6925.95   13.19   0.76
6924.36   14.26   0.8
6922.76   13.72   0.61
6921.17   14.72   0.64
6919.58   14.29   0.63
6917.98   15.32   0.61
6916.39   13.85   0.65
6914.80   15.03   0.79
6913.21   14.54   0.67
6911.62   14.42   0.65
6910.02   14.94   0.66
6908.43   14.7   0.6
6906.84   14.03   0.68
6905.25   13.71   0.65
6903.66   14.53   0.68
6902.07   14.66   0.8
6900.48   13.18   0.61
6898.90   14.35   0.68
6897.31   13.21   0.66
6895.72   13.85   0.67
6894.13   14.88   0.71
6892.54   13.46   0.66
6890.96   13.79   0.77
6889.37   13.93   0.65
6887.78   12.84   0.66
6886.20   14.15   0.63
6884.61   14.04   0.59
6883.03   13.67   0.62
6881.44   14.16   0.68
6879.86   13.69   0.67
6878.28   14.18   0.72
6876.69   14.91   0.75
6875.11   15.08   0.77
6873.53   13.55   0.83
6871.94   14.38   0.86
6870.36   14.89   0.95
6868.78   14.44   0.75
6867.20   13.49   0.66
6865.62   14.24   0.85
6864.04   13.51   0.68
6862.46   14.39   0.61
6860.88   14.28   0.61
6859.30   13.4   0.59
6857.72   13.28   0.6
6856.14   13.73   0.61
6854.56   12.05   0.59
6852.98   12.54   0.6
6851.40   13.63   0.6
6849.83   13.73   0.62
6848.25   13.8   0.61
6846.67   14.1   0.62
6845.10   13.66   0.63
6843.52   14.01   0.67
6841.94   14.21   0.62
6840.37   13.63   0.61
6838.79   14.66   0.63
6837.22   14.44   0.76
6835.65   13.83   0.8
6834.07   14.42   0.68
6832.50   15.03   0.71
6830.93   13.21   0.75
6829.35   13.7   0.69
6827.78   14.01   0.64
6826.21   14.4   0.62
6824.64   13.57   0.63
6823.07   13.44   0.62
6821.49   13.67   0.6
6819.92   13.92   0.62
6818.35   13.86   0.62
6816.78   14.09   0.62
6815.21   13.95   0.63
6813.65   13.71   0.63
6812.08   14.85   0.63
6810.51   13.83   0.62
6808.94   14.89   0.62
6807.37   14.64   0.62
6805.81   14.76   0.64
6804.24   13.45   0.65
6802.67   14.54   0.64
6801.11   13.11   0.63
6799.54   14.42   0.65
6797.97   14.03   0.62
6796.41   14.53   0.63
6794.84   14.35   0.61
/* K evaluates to 13.9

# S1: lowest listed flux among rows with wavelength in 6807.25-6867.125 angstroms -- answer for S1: 12.05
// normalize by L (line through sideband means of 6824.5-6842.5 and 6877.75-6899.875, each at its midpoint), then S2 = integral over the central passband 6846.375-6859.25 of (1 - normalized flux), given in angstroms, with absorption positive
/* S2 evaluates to 0.6 angstroms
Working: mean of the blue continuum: 14.1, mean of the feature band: 13.3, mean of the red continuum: 13.9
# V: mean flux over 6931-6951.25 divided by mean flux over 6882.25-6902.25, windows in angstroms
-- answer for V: 1.01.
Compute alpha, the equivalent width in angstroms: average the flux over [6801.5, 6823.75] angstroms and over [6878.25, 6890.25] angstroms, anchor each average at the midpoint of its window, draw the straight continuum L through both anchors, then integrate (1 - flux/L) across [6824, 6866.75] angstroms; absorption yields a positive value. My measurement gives 0.4 angstroms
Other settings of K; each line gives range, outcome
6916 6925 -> 14.4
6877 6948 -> 14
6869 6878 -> 14.5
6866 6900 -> 14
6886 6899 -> 13.8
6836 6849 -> 14.1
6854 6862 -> 13.4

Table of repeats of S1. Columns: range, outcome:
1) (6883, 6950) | 12.66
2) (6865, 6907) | 12.84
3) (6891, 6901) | 13.18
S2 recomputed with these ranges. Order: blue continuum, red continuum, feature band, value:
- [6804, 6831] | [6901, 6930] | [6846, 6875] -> 0.8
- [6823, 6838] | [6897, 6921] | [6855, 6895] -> 0.6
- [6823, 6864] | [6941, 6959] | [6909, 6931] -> -0.7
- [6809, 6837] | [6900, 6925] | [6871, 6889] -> 0.2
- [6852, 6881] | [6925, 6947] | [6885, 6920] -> -0.8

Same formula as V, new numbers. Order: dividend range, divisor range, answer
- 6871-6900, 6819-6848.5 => 1.00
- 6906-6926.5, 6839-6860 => 1.06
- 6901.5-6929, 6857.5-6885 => 1.02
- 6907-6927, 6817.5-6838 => 1.03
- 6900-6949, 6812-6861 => 1.02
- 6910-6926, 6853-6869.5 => 1.06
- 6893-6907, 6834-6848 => 1.00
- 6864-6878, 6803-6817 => 1.00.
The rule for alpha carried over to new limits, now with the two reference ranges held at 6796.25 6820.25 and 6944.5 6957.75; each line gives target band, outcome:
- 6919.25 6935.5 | -0.2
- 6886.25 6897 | 0.1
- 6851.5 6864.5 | 0.6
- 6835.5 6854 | 0.3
